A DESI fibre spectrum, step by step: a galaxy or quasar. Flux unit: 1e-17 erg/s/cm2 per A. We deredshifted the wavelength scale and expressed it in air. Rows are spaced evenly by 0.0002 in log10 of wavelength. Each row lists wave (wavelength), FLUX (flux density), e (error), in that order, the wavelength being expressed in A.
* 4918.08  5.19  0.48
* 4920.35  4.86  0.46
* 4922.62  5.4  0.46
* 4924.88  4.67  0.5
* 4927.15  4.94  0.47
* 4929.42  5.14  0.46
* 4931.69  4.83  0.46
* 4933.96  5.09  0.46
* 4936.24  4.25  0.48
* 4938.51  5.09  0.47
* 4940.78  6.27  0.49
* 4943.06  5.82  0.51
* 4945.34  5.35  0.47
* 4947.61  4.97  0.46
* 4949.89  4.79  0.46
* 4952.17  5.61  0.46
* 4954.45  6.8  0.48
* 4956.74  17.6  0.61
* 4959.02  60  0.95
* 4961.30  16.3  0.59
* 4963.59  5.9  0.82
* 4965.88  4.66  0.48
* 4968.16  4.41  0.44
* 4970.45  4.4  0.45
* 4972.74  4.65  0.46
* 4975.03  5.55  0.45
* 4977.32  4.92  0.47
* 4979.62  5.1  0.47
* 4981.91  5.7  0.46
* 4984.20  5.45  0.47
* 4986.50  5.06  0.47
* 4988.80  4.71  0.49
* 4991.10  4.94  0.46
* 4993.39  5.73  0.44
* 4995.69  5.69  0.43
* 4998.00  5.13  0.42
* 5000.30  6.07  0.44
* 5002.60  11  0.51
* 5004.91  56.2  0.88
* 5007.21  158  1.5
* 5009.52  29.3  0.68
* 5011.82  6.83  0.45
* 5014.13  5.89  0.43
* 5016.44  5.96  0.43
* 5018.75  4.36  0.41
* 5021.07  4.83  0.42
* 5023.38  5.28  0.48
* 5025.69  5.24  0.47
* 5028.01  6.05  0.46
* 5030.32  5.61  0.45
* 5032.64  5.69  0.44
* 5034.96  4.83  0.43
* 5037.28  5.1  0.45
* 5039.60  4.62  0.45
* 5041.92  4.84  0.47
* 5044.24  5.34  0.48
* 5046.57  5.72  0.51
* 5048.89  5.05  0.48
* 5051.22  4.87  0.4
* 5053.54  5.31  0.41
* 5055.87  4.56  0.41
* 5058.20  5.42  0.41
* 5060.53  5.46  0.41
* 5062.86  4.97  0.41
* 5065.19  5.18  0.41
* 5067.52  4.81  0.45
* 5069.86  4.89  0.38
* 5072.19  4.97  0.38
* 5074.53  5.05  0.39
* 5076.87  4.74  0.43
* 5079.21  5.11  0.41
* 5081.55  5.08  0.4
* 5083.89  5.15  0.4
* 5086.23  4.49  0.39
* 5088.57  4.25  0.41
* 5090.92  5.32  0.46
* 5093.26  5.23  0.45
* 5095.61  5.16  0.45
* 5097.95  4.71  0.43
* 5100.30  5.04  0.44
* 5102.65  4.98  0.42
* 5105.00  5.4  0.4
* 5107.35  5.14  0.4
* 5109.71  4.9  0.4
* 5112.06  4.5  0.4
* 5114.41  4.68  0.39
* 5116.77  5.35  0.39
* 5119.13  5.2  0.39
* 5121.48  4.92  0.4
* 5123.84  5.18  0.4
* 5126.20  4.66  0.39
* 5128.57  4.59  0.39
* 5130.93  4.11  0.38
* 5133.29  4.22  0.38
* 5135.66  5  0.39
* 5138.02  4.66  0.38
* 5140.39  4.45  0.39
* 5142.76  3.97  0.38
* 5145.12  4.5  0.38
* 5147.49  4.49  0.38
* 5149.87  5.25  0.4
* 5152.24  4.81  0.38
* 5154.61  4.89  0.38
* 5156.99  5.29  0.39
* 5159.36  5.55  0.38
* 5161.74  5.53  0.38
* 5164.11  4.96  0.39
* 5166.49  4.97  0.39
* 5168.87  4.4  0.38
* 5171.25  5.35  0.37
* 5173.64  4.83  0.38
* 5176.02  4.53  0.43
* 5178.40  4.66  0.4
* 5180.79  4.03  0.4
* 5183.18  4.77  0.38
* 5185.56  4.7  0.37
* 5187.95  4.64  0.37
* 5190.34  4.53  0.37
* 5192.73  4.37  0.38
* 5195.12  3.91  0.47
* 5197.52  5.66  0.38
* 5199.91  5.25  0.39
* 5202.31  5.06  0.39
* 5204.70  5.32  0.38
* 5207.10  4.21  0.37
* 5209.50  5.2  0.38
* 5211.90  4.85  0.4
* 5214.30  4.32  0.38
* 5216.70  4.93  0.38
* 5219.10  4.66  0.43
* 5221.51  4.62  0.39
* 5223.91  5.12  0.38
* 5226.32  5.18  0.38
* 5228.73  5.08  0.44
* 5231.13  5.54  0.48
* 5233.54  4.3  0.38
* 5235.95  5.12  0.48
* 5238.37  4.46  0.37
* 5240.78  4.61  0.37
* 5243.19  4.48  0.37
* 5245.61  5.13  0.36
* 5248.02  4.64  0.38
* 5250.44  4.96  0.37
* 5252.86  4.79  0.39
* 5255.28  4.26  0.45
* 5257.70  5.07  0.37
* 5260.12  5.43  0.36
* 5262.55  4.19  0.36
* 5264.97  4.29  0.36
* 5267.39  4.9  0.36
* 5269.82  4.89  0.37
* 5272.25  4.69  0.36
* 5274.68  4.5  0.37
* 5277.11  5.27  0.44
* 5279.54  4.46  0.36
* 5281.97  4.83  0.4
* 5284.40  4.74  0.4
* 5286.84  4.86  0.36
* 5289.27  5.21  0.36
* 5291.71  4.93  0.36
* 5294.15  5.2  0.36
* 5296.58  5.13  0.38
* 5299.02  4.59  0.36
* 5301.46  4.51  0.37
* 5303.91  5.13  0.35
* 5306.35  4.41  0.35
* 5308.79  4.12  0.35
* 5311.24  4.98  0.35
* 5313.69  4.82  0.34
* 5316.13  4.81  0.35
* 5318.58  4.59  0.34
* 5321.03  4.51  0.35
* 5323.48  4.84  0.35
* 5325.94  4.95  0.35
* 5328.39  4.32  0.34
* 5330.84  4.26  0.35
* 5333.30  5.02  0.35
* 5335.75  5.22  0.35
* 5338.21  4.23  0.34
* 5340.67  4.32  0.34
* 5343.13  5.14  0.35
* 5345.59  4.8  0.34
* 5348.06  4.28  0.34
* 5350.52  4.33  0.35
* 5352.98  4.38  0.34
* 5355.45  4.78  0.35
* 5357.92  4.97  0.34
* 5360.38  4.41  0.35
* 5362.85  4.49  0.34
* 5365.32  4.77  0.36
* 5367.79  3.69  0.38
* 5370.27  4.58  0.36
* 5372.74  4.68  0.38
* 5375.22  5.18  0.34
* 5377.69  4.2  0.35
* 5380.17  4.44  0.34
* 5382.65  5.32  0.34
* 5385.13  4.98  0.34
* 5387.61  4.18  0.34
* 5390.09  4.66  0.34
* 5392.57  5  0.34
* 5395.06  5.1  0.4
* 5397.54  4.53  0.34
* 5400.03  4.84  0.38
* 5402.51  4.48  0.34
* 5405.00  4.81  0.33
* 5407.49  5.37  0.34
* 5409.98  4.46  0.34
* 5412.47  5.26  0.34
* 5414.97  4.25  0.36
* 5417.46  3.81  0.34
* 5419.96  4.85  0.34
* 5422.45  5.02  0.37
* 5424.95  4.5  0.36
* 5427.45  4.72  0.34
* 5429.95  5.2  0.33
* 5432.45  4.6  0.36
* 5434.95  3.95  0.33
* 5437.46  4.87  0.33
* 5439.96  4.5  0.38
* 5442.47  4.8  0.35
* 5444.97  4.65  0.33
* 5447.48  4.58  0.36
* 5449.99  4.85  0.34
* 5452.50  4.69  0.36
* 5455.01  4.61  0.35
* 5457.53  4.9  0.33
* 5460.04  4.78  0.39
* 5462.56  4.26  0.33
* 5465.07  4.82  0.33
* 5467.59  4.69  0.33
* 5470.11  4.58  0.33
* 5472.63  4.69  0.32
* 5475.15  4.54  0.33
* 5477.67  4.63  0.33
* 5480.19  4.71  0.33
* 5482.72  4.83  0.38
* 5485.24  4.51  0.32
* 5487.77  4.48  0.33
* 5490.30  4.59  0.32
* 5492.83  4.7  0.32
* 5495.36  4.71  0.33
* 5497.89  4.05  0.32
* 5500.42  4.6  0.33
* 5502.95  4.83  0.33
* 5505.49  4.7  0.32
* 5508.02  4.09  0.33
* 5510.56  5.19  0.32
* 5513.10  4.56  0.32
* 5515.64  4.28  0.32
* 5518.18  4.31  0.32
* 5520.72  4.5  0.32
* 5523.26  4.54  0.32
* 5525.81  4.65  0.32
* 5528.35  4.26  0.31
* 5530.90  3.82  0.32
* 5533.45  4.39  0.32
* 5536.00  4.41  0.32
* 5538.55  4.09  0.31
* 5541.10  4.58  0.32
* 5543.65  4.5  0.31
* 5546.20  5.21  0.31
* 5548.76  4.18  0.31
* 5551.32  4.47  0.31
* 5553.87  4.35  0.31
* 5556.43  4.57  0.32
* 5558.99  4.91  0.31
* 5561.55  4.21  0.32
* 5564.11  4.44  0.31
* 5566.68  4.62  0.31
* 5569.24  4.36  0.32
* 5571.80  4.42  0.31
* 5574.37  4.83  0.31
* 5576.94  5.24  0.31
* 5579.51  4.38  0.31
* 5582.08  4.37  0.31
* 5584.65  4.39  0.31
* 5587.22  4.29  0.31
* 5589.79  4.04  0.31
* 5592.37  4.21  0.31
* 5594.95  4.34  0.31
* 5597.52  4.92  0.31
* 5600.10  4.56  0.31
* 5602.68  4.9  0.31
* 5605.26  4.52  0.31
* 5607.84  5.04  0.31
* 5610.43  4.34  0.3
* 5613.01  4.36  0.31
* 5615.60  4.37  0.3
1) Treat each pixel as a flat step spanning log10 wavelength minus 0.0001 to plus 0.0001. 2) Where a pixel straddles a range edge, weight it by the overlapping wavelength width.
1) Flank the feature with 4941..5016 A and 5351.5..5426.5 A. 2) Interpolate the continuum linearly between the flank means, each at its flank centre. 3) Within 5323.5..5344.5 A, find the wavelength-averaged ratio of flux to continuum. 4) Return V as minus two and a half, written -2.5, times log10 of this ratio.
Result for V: 0.27 mag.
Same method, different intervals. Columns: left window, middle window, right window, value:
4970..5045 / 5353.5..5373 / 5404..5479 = 0.32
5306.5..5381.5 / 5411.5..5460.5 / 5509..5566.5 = -0.03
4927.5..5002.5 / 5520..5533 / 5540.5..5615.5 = 0.11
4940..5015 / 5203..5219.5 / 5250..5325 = 0.45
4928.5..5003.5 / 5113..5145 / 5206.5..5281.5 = 0.27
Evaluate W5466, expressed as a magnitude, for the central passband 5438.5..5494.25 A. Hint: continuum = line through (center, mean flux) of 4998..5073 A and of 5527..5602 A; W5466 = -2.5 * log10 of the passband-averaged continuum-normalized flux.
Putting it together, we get 0.26 mag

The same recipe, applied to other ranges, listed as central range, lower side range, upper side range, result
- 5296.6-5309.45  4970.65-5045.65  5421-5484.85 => 0.50 mag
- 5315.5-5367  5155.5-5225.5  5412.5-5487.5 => 0.02 mag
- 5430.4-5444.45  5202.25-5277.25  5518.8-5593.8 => 0.00 mag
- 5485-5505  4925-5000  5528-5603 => 0.06 mag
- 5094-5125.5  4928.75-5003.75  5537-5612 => 0.37 mag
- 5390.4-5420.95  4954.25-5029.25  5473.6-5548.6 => 0.37 mag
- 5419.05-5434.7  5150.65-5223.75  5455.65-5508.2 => -0.02 mag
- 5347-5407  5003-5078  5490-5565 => 0.43 mag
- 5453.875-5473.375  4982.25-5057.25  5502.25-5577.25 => 0.21 mag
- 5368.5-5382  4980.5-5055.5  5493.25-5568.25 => 0.44 mag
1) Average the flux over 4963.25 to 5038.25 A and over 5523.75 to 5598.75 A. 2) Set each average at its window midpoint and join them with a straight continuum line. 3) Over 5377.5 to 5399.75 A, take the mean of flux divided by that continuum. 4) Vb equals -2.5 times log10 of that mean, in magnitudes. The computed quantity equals 0.41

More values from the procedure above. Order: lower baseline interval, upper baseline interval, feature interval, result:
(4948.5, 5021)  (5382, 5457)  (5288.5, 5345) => 0.45 mag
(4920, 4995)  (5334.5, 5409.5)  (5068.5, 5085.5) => 0.33 mag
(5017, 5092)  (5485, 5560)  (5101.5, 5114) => 0.01 mag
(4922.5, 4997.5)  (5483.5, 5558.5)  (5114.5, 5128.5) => 0.32 mag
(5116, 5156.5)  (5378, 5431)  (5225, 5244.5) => -0.03 mag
